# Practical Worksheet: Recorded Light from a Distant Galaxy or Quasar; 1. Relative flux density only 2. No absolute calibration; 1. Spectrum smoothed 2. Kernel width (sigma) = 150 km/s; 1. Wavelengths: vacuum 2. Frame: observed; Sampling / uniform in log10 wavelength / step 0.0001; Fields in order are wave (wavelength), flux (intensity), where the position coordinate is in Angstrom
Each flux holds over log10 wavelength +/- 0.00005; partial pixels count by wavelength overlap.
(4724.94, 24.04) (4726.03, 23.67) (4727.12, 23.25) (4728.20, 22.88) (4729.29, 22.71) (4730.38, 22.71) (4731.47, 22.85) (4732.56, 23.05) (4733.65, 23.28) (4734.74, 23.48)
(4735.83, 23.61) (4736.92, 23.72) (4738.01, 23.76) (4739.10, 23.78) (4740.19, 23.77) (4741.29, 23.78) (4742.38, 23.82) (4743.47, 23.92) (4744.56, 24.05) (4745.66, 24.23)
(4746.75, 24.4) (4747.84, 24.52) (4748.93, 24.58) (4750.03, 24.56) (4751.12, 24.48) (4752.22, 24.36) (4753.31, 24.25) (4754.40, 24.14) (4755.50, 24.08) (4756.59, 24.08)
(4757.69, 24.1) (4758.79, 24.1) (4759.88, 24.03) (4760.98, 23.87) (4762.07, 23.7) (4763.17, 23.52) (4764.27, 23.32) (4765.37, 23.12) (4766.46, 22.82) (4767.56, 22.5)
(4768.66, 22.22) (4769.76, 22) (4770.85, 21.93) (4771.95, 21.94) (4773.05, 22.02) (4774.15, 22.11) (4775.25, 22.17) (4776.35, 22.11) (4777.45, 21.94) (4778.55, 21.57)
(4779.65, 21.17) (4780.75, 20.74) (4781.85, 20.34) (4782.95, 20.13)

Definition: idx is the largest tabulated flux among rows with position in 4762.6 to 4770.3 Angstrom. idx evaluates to 23.52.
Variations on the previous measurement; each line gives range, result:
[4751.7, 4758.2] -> 24.36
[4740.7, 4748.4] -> 24.52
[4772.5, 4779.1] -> 22.17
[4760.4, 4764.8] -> 23.87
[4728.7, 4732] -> 22.85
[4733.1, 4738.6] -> 23.76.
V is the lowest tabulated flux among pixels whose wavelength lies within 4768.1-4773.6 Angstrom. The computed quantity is 21.93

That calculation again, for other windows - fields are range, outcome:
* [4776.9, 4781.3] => 20.74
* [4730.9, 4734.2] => 22.85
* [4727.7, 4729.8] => 22.71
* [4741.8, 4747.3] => 23.82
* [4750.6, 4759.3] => 24.08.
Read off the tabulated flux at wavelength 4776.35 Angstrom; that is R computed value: 22.11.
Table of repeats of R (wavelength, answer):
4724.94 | 24.04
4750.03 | 24.56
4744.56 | 24.05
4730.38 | 22.71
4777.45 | 21.94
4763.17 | 23.52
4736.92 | 23.72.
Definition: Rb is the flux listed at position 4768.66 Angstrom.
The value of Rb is 22.22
